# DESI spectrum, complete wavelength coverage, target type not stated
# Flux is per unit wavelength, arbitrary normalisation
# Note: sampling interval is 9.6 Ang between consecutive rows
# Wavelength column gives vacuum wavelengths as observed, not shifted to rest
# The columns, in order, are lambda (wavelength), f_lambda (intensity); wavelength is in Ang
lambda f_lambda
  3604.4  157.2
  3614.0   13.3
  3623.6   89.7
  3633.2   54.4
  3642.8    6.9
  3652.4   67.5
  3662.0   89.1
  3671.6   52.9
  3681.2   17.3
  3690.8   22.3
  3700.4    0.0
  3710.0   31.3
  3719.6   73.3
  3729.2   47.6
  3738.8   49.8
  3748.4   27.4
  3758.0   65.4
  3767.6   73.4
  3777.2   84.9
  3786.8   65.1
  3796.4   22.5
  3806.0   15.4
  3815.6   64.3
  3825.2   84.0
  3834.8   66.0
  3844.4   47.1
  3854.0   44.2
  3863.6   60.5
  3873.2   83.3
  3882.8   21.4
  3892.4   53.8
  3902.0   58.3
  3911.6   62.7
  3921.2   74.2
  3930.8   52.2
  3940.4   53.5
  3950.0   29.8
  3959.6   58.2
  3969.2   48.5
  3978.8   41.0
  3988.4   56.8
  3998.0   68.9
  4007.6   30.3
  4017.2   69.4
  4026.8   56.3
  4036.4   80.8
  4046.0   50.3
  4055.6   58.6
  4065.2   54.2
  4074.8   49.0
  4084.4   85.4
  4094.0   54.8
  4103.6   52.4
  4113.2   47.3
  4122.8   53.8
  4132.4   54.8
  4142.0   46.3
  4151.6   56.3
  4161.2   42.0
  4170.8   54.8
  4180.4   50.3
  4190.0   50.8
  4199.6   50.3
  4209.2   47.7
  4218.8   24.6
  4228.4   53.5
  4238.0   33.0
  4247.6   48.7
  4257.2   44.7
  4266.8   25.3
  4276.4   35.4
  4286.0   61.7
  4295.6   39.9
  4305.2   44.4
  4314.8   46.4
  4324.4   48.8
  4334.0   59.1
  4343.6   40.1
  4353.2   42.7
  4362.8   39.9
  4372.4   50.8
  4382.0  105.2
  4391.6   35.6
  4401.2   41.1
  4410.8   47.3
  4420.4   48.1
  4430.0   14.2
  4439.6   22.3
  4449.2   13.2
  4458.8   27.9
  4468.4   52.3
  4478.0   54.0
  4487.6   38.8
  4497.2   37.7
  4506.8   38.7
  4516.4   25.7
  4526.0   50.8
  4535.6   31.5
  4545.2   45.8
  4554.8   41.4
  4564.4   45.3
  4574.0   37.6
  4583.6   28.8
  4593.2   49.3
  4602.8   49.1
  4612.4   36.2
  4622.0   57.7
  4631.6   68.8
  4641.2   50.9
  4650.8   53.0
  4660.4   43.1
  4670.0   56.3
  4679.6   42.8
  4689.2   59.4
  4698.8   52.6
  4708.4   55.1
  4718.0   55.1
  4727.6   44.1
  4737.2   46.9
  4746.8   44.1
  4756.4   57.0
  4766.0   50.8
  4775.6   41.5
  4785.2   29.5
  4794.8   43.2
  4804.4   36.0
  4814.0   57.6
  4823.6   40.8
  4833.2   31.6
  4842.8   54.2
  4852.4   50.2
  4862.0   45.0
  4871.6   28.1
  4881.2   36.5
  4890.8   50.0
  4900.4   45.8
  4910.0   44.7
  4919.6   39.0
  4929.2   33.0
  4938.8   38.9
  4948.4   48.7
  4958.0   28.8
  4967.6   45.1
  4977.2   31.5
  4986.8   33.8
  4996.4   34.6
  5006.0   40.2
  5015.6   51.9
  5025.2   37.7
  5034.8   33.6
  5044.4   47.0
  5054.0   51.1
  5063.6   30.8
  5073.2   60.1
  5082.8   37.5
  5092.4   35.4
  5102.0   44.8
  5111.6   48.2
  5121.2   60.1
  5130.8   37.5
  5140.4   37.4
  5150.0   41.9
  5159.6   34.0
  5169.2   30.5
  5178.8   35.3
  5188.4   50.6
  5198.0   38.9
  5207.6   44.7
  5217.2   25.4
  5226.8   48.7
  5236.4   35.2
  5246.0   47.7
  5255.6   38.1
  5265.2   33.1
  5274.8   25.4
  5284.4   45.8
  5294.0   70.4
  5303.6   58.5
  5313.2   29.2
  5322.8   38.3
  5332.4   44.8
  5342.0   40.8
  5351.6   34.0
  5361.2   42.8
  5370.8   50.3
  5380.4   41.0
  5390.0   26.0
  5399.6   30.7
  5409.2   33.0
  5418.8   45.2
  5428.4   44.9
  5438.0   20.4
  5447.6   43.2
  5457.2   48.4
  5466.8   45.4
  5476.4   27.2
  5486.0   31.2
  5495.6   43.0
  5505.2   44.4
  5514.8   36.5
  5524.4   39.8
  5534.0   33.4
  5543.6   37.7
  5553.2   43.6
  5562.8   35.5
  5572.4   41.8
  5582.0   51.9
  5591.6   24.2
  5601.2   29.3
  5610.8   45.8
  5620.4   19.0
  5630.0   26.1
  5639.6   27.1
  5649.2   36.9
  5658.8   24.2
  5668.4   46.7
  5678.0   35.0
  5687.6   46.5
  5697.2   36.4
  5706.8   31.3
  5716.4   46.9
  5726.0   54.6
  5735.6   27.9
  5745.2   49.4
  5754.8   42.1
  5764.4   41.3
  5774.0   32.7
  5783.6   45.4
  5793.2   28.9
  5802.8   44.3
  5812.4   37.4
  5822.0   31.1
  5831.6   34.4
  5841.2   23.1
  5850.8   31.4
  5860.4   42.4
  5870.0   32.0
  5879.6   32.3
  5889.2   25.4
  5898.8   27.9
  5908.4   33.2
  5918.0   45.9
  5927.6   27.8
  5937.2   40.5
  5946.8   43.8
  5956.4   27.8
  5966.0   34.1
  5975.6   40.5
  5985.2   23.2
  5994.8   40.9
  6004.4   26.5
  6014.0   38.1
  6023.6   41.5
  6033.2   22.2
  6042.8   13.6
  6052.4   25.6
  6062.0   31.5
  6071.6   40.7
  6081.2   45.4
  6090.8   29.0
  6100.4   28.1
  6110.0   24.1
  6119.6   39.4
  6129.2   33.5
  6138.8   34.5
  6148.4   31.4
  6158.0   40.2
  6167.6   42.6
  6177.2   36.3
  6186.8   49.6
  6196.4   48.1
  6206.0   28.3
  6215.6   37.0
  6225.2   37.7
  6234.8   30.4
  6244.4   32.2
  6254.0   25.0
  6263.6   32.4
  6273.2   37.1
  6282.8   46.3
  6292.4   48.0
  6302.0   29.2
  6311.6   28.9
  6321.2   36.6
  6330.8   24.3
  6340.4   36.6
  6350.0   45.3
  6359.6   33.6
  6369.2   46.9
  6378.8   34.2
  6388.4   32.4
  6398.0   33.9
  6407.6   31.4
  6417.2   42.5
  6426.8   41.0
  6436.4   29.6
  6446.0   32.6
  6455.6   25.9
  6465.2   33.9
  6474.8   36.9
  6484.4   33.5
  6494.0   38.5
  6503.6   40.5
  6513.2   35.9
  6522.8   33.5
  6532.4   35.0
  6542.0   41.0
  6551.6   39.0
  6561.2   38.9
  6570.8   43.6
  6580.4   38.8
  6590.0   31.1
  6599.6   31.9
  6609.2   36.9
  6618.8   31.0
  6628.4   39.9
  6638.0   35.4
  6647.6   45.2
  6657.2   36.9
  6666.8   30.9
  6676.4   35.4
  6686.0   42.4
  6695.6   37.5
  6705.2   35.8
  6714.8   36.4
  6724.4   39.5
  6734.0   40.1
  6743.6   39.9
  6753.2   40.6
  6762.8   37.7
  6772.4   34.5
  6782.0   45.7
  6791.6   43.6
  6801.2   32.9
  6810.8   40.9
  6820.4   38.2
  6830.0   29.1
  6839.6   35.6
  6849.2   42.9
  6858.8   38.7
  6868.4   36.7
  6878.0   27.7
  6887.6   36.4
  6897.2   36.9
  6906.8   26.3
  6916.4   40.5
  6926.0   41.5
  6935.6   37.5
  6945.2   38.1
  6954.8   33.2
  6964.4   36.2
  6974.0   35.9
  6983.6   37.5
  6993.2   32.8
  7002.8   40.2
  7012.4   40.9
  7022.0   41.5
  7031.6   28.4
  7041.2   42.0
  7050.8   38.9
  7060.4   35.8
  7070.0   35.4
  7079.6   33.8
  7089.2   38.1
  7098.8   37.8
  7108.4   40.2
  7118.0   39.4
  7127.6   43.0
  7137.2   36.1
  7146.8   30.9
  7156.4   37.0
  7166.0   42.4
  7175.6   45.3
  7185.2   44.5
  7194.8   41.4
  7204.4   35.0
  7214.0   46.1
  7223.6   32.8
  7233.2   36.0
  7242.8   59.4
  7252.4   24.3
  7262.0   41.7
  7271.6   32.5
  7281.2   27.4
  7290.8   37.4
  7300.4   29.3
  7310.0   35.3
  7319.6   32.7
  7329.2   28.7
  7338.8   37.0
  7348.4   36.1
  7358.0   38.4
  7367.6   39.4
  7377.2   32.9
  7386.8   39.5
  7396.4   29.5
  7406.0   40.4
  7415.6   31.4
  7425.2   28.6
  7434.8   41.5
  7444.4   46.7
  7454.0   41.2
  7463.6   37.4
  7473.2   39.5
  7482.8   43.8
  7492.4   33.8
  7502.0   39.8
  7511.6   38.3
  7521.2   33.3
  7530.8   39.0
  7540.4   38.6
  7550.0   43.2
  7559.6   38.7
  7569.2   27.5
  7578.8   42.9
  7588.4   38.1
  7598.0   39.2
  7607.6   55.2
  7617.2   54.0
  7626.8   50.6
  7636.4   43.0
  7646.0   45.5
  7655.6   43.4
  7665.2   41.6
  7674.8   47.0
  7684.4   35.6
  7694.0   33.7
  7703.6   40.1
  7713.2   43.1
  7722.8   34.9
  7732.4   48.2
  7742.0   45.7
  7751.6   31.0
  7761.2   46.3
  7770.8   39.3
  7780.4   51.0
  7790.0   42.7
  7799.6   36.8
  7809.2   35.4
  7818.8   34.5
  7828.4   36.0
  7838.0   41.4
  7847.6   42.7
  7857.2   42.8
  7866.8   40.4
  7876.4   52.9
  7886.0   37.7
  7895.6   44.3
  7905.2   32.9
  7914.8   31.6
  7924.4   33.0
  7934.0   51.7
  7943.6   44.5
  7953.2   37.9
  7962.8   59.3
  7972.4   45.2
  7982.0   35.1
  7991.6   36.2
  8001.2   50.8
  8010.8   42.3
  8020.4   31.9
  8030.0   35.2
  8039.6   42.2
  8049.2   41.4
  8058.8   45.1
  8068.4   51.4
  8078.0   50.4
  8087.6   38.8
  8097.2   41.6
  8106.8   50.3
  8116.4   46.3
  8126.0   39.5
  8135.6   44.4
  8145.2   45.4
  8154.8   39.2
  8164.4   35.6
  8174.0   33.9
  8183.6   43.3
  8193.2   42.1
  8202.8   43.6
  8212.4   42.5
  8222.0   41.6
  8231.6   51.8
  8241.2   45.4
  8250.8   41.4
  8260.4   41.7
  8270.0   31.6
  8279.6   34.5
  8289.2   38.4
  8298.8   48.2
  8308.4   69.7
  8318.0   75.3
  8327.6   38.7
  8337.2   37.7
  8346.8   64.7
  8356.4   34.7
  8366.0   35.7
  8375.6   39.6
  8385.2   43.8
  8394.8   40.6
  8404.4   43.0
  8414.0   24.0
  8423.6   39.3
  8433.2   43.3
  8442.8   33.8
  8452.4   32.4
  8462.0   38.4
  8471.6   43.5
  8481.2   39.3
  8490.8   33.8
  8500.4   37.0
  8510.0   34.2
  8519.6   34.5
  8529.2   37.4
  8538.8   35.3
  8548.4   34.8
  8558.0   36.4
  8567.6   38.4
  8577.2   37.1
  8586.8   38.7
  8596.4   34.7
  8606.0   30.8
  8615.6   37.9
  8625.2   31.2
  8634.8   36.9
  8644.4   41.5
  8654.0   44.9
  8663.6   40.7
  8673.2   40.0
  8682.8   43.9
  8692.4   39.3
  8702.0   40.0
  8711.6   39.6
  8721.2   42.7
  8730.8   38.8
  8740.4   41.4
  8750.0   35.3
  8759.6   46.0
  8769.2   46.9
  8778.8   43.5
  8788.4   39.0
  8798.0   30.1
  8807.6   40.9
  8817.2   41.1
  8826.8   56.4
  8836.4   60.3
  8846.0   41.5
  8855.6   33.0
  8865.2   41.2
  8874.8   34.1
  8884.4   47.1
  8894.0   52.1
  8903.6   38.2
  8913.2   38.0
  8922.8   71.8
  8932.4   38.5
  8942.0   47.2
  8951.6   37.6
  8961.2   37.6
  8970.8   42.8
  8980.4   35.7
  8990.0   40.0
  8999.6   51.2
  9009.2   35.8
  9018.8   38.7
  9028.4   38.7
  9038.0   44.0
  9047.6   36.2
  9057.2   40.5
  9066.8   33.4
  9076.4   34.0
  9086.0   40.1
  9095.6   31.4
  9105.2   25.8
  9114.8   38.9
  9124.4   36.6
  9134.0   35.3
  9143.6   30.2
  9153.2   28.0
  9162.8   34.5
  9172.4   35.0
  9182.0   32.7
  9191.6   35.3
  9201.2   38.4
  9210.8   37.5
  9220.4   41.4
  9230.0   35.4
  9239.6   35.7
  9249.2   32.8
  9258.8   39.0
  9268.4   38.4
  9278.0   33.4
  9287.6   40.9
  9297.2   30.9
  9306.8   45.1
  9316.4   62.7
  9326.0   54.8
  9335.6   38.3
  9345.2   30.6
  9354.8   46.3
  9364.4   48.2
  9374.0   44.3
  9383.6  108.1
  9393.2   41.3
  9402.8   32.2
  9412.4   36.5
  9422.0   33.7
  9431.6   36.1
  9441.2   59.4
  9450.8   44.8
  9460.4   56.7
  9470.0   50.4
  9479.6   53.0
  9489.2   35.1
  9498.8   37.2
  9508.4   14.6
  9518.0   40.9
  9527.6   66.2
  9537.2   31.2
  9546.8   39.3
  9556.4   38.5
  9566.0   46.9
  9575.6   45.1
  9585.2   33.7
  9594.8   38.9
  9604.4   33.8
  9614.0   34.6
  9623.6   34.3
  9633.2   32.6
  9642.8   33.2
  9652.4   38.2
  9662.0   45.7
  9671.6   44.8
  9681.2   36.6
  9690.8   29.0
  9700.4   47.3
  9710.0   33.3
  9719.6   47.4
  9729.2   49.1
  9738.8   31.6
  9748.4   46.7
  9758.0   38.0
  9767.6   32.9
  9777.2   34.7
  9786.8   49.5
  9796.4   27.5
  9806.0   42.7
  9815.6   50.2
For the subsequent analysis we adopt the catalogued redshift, 0.66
